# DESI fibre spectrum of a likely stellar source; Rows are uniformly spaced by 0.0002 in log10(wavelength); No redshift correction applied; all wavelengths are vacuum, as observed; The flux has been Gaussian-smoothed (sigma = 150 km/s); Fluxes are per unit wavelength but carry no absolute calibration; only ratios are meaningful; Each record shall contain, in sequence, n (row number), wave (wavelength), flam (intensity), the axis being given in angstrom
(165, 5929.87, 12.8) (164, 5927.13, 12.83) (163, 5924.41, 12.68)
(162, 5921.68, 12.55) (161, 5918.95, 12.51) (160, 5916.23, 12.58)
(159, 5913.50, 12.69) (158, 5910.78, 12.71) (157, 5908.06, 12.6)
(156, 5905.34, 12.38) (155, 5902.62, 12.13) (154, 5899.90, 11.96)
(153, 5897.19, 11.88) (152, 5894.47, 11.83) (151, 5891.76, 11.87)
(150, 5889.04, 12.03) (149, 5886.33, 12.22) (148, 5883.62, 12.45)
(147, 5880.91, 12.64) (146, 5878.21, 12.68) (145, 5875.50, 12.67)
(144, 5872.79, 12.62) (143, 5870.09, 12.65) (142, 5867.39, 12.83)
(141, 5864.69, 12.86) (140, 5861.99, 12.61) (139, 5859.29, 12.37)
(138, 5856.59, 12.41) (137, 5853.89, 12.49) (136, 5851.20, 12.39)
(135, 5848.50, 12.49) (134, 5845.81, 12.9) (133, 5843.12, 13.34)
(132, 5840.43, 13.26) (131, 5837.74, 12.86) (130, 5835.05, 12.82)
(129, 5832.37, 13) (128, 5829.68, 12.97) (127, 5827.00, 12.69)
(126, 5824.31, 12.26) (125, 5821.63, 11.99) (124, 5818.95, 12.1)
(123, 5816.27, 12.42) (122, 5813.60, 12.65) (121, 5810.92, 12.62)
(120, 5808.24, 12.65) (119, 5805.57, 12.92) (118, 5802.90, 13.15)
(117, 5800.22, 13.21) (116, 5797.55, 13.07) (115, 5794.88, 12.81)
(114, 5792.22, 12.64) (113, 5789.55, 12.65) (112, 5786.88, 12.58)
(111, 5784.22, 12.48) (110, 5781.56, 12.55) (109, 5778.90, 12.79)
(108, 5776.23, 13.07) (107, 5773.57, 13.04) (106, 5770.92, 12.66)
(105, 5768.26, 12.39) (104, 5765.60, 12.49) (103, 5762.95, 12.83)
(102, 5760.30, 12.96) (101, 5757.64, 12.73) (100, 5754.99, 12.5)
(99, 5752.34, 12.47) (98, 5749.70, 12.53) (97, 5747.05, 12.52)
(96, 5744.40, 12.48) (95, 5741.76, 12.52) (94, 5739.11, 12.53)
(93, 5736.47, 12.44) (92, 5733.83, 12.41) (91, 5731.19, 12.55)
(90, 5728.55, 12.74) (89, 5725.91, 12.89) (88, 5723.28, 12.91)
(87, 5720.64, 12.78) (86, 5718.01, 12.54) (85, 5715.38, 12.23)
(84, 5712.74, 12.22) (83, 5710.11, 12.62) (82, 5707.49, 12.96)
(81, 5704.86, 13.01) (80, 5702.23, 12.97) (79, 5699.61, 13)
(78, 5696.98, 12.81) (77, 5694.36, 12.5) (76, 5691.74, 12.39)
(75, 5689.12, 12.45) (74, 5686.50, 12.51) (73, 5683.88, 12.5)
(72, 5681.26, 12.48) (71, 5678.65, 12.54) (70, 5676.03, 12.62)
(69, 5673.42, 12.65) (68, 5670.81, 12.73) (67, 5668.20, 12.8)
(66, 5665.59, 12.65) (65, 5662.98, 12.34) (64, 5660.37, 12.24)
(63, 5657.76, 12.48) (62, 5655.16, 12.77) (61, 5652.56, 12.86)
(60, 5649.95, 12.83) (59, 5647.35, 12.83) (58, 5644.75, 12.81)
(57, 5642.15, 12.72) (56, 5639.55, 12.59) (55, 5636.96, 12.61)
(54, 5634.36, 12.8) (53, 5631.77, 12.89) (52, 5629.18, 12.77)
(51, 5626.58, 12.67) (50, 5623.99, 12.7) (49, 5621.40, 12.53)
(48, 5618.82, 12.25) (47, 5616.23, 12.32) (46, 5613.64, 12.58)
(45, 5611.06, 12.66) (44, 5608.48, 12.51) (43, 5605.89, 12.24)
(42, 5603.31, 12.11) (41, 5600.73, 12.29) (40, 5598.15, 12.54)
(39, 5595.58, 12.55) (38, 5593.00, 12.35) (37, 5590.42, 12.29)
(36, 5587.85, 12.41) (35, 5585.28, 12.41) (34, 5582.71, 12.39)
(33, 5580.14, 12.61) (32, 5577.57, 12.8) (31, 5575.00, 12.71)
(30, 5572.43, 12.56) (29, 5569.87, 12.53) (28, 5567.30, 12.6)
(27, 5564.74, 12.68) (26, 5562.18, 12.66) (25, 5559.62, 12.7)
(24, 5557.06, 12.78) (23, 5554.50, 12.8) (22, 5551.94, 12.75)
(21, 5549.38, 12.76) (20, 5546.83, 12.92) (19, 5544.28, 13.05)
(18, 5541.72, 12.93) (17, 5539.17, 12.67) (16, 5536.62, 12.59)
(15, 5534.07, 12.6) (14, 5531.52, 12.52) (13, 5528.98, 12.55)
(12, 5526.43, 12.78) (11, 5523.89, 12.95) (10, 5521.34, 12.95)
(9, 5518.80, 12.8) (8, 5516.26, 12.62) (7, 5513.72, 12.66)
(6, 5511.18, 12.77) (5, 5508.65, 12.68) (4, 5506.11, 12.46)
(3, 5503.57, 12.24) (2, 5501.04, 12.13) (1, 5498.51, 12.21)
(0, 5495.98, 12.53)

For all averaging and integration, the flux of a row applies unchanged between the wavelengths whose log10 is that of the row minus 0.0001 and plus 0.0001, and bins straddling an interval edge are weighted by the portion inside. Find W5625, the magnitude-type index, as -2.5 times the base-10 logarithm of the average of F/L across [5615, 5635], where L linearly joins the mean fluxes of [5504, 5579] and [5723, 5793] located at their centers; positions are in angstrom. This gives 0.01 mag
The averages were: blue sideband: 12.7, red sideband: 12.6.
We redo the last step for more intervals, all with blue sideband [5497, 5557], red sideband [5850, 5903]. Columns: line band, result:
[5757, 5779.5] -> -0.03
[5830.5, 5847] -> -0.05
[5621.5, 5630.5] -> -0.01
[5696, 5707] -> -0.04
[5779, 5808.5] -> -0.03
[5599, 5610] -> 0.03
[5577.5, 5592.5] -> 0.01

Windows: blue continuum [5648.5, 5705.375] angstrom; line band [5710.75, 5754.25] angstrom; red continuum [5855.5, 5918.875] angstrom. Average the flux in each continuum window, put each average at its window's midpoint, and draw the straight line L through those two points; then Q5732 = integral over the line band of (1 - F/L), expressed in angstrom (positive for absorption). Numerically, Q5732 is 0.1 angstrom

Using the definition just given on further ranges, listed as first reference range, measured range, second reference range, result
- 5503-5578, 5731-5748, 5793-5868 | 0.3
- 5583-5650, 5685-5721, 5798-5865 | -0.1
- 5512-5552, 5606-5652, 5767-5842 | 0.4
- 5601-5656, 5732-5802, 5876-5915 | -1.2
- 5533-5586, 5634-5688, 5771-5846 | 0.4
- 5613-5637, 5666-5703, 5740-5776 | 0.0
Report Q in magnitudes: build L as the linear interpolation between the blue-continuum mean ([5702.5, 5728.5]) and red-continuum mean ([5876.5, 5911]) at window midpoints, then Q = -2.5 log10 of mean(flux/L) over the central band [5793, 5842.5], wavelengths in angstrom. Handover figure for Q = -0.03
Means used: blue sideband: 12.7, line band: 12.8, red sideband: 12.2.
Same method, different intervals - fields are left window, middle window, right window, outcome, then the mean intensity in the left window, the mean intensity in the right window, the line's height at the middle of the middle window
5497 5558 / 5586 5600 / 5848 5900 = 0.02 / 12.7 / 12.4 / 12.6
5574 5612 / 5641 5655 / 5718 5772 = -0.03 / 12.5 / 12.6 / 12.5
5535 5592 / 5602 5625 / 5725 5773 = 0.02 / 12.7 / 12.6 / 12.6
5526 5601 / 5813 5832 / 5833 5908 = 0.01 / 12.6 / 12.5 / 12.5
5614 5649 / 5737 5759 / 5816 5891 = 0.01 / 12.7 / 12.6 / 12.6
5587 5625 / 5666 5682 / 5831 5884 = -0.01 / 12.4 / 12.7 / 12.5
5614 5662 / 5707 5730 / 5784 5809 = 0.01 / 12.6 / 12.8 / 12.7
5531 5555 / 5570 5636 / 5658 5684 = 0.01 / 12.8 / 12.6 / 12.7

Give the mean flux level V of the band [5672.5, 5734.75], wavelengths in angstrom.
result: 12.6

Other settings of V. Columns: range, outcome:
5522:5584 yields 12.7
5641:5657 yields 12.8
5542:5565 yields 12.8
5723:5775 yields 12.6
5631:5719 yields 12.6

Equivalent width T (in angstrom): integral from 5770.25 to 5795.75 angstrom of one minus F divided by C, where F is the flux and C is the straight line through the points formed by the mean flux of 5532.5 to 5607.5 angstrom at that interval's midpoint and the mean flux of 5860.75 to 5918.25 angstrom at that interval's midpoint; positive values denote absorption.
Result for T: -0.5 angstrom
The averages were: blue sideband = 12.6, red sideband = 12.4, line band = 12.7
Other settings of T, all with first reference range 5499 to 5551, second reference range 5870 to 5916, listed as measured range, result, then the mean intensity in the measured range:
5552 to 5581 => -0.1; 12.7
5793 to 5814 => -0.8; 12.9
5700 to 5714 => -0.3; 12.8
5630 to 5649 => -0.3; 12.8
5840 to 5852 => -0.5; 12.9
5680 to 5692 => 0.1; 12.5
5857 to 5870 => -0.3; 12.6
